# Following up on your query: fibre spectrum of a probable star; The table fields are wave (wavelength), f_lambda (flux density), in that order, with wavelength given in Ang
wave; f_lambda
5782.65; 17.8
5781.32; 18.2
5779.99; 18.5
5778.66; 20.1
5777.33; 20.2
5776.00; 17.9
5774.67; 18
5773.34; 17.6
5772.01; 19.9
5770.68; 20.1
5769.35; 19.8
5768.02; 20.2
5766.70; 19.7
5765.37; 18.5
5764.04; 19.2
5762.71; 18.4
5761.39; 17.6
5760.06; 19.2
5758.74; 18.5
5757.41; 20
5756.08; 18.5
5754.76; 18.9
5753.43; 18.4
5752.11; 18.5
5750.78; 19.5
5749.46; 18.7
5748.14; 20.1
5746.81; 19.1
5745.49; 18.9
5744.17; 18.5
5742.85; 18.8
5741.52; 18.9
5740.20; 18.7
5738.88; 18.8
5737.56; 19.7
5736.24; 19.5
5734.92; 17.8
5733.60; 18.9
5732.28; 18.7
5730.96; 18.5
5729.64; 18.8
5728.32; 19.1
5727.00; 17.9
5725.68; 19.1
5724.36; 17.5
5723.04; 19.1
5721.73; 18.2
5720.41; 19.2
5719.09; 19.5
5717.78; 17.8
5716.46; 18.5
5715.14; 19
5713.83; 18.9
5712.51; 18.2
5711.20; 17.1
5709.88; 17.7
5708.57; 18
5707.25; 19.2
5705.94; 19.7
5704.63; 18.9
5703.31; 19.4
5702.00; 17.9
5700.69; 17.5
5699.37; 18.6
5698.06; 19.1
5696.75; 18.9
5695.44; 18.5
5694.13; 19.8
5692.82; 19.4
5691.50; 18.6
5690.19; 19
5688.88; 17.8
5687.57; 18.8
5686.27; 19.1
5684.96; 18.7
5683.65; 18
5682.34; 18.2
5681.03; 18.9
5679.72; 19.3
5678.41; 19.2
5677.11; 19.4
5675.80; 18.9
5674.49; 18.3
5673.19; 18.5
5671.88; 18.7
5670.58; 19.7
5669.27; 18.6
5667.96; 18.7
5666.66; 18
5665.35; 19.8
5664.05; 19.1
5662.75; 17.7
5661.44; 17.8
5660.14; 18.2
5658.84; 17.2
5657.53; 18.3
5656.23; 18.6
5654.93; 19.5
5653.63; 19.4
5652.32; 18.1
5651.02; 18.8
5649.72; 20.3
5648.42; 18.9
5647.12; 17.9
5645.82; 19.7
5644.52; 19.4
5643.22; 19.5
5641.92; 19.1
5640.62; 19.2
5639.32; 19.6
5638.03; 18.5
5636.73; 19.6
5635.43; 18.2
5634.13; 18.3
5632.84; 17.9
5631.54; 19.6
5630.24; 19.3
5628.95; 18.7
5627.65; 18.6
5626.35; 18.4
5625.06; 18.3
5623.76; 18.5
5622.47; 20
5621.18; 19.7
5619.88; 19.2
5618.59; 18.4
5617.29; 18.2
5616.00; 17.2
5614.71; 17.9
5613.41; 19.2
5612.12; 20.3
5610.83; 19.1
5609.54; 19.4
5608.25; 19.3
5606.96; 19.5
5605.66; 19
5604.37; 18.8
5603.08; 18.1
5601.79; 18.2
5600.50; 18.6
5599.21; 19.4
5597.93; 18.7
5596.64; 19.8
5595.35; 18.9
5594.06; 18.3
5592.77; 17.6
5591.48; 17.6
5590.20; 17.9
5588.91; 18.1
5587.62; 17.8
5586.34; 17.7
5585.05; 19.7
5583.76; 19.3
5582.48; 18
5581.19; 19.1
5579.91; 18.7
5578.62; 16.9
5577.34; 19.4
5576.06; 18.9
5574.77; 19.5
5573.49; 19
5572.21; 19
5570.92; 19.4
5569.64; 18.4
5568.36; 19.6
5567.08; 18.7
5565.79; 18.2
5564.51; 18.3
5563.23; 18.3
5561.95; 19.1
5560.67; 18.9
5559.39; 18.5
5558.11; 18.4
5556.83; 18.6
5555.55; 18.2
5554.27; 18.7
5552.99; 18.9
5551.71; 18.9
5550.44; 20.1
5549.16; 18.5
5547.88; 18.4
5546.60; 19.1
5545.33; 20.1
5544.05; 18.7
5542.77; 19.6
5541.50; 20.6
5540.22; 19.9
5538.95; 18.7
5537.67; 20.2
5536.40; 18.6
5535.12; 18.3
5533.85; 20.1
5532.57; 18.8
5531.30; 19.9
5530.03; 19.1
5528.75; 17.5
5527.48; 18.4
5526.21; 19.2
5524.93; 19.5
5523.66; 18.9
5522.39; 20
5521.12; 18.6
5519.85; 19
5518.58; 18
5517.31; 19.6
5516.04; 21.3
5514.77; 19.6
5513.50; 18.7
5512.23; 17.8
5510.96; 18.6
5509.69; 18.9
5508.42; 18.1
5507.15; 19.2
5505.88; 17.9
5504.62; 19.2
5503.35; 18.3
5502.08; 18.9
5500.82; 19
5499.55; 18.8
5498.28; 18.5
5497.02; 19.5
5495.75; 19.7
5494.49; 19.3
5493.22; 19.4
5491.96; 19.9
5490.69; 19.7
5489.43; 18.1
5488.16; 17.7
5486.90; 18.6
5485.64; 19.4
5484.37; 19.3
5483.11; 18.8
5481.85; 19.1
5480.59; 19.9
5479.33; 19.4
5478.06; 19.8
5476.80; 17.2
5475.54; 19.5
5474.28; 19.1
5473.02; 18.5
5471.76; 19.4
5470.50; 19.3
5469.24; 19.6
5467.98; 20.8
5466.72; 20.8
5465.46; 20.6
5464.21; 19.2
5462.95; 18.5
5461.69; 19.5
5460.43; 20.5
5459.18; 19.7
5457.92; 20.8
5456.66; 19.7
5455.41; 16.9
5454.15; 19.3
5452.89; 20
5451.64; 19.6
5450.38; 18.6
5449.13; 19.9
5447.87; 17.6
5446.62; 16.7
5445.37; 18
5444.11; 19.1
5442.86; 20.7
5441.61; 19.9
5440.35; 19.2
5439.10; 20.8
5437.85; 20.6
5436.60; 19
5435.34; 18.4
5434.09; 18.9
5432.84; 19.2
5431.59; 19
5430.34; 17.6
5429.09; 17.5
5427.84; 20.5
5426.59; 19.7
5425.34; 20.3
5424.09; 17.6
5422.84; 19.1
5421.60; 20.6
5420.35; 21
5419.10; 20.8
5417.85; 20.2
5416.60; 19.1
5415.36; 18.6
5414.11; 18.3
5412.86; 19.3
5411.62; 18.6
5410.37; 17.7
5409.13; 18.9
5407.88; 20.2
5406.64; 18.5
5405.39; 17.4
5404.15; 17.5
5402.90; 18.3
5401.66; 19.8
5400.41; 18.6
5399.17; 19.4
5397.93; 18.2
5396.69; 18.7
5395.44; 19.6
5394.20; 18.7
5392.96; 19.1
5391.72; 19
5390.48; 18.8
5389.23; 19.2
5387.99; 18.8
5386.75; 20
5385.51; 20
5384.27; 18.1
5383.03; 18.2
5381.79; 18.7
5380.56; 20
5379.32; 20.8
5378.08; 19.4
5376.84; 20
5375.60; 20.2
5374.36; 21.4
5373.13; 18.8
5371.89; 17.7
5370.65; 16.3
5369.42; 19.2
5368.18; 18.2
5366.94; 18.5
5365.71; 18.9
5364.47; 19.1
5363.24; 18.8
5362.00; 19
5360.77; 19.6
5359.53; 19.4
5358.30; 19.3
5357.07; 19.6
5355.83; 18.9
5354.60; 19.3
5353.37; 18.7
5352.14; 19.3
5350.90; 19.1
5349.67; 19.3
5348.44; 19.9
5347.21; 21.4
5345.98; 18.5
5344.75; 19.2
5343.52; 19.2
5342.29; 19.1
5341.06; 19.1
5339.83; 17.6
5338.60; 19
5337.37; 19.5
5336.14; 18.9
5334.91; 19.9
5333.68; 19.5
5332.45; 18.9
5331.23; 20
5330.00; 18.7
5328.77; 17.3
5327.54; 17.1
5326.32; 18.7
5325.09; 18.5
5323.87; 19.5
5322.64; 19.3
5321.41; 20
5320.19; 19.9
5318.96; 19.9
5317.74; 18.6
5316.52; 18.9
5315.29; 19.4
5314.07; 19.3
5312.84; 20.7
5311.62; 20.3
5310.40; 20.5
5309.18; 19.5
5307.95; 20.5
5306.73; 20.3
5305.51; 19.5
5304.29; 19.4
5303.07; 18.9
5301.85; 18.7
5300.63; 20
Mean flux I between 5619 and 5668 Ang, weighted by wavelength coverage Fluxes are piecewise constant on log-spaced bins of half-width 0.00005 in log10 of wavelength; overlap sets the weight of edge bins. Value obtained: 18.8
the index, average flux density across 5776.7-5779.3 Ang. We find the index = 20.2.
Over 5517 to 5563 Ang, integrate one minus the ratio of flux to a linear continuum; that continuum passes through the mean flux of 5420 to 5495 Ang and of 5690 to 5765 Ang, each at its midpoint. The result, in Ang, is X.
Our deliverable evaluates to 0.2 Ang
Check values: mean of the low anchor 19.3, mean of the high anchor 18.7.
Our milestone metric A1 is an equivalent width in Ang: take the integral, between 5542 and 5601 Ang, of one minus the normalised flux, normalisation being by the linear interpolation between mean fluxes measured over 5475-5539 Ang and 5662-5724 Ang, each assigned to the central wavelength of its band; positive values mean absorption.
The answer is 0.53 Ang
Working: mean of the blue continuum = 19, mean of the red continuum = 18.7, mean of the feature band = 18.7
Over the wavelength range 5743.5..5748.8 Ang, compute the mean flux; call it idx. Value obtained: 19.2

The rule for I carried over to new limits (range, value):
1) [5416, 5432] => 19.5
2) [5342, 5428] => 19.2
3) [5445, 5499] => 19.2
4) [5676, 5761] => 18.8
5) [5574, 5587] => 18.7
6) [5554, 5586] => 18.7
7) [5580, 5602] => 18.5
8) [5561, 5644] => 18.8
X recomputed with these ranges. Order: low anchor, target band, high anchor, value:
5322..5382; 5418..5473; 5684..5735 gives -1.2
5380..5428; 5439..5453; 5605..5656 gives 0.0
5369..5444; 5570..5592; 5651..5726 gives 0.3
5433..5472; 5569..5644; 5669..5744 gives 0.8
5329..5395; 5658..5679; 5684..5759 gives 0.2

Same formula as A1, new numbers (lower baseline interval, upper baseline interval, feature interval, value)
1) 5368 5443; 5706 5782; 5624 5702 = 0.5 Ang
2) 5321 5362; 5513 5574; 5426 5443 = -0.2 Ang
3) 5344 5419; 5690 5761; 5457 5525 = -0.8 Ang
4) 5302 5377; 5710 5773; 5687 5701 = 0.1 Ang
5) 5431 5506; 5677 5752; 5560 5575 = 0.1 Ang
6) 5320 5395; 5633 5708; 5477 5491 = 0.0 Ang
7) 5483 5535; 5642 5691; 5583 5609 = 0.3 Ang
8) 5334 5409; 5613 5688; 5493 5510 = 0.0 Ang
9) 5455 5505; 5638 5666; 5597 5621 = 0.2 Ang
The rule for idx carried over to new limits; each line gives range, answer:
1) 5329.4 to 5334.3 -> 19.3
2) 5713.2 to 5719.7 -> 18.7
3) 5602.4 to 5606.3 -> 18.6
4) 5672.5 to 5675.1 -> 18.4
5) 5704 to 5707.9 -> 19.3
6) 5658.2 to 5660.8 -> 17.7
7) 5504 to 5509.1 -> 18.6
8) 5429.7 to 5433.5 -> 18.6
